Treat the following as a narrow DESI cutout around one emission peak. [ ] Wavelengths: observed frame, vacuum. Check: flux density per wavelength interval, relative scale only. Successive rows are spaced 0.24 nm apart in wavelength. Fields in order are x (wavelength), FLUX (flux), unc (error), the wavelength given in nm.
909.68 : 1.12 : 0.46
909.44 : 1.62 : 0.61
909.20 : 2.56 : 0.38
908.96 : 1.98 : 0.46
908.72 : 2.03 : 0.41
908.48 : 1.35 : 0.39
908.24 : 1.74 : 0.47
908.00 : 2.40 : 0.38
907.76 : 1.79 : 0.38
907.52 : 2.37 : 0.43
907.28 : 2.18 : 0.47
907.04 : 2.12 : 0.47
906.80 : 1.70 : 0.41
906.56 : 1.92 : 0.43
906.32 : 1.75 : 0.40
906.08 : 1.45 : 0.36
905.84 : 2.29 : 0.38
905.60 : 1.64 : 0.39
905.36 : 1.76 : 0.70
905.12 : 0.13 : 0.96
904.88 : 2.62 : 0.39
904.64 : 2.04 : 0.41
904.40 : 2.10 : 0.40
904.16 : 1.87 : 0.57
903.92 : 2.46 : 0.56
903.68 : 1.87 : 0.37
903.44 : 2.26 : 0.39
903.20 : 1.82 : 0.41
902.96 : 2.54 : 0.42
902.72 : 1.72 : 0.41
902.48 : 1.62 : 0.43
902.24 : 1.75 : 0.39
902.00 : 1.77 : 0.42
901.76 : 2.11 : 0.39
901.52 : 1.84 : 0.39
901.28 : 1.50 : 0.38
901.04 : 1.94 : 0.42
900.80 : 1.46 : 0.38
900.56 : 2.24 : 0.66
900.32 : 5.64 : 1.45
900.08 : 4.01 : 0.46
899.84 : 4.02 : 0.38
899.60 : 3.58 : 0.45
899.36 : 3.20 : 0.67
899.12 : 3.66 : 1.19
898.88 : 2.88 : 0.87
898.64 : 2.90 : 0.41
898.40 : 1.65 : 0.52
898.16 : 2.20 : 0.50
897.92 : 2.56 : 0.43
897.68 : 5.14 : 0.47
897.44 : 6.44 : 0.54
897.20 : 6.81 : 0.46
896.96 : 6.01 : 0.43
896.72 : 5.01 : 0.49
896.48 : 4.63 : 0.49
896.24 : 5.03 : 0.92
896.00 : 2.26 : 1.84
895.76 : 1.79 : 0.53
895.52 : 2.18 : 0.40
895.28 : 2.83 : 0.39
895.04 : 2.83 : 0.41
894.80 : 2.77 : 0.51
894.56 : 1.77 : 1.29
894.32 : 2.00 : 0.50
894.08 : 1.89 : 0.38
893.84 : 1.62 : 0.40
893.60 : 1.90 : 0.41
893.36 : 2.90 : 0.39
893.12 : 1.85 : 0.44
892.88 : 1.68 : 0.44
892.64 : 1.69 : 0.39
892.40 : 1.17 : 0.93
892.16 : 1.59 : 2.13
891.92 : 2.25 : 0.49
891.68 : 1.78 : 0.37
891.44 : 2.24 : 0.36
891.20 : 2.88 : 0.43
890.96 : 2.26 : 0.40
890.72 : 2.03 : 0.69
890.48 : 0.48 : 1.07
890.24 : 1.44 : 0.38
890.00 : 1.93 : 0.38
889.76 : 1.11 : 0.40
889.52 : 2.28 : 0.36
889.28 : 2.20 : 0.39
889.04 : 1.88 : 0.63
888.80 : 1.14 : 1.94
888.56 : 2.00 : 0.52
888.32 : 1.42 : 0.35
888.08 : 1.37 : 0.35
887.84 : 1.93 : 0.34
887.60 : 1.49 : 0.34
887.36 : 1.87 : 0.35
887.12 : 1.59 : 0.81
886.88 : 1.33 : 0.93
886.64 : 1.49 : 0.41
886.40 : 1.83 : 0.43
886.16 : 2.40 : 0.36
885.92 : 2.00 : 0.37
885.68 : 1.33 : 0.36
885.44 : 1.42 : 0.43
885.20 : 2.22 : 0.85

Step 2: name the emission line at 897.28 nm H-alpha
